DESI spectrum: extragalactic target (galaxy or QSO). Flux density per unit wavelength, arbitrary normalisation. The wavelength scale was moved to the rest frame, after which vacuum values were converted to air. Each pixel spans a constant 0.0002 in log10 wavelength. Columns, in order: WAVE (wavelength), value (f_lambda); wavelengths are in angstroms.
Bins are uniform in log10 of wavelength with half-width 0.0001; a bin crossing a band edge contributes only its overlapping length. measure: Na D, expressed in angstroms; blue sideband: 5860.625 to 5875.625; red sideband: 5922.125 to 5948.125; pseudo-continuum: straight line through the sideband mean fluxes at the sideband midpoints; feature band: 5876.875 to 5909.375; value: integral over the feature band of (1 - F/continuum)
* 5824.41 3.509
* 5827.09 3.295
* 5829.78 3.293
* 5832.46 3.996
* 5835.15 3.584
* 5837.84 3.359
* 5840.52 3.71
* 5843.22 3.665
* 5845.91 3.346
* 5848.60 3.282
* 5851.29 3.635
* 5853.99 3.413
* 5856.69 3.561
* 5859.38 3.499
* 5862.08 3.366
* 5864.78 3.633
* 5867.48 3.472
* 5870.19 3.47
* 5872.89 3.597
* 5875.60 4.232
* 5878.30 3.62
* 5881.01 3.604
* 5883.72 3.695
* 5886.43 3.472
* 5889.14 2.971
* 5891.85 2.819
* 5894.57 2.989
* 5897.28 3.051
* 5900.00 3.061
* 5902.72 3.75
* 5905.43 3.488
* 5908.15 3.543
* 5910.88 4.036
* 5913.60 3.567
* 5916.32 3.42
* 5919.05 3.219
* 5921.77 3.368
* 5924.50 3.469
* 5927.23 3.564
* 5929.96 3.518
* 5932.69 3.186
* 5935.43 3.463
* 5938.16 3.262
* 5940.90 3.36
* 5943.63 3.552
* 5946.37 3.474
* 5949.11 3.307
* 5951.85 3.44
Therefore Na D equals 1.6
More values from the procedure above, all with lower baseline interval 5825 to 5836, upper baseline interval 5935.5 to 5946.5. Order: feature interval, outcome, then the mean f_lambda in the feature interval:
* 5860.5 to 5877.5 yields -0.6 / 3.63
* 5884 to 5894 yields 0.9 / 3.14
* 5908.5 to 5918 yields -0.6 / 3.64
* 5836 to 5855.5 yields 0.2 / 3.49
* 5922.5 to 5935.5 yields 0.0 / 3.43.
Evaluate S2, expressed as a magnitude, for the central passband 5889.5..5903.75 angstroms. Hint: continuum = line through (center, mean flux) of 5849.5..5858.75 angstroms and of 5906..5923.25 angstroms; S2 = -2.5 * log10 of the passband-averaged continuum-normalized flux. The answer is 0.14 mag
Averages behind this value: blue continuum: 3.52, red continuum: 3.52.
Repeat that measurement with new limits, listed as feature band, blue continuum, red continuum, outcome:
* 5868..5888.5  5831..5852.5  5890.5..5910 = -0.08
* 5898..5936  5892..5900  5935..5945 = -0.09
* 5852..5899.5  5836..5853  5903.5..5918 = 0.04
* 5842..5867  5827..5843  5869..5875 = 0.03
